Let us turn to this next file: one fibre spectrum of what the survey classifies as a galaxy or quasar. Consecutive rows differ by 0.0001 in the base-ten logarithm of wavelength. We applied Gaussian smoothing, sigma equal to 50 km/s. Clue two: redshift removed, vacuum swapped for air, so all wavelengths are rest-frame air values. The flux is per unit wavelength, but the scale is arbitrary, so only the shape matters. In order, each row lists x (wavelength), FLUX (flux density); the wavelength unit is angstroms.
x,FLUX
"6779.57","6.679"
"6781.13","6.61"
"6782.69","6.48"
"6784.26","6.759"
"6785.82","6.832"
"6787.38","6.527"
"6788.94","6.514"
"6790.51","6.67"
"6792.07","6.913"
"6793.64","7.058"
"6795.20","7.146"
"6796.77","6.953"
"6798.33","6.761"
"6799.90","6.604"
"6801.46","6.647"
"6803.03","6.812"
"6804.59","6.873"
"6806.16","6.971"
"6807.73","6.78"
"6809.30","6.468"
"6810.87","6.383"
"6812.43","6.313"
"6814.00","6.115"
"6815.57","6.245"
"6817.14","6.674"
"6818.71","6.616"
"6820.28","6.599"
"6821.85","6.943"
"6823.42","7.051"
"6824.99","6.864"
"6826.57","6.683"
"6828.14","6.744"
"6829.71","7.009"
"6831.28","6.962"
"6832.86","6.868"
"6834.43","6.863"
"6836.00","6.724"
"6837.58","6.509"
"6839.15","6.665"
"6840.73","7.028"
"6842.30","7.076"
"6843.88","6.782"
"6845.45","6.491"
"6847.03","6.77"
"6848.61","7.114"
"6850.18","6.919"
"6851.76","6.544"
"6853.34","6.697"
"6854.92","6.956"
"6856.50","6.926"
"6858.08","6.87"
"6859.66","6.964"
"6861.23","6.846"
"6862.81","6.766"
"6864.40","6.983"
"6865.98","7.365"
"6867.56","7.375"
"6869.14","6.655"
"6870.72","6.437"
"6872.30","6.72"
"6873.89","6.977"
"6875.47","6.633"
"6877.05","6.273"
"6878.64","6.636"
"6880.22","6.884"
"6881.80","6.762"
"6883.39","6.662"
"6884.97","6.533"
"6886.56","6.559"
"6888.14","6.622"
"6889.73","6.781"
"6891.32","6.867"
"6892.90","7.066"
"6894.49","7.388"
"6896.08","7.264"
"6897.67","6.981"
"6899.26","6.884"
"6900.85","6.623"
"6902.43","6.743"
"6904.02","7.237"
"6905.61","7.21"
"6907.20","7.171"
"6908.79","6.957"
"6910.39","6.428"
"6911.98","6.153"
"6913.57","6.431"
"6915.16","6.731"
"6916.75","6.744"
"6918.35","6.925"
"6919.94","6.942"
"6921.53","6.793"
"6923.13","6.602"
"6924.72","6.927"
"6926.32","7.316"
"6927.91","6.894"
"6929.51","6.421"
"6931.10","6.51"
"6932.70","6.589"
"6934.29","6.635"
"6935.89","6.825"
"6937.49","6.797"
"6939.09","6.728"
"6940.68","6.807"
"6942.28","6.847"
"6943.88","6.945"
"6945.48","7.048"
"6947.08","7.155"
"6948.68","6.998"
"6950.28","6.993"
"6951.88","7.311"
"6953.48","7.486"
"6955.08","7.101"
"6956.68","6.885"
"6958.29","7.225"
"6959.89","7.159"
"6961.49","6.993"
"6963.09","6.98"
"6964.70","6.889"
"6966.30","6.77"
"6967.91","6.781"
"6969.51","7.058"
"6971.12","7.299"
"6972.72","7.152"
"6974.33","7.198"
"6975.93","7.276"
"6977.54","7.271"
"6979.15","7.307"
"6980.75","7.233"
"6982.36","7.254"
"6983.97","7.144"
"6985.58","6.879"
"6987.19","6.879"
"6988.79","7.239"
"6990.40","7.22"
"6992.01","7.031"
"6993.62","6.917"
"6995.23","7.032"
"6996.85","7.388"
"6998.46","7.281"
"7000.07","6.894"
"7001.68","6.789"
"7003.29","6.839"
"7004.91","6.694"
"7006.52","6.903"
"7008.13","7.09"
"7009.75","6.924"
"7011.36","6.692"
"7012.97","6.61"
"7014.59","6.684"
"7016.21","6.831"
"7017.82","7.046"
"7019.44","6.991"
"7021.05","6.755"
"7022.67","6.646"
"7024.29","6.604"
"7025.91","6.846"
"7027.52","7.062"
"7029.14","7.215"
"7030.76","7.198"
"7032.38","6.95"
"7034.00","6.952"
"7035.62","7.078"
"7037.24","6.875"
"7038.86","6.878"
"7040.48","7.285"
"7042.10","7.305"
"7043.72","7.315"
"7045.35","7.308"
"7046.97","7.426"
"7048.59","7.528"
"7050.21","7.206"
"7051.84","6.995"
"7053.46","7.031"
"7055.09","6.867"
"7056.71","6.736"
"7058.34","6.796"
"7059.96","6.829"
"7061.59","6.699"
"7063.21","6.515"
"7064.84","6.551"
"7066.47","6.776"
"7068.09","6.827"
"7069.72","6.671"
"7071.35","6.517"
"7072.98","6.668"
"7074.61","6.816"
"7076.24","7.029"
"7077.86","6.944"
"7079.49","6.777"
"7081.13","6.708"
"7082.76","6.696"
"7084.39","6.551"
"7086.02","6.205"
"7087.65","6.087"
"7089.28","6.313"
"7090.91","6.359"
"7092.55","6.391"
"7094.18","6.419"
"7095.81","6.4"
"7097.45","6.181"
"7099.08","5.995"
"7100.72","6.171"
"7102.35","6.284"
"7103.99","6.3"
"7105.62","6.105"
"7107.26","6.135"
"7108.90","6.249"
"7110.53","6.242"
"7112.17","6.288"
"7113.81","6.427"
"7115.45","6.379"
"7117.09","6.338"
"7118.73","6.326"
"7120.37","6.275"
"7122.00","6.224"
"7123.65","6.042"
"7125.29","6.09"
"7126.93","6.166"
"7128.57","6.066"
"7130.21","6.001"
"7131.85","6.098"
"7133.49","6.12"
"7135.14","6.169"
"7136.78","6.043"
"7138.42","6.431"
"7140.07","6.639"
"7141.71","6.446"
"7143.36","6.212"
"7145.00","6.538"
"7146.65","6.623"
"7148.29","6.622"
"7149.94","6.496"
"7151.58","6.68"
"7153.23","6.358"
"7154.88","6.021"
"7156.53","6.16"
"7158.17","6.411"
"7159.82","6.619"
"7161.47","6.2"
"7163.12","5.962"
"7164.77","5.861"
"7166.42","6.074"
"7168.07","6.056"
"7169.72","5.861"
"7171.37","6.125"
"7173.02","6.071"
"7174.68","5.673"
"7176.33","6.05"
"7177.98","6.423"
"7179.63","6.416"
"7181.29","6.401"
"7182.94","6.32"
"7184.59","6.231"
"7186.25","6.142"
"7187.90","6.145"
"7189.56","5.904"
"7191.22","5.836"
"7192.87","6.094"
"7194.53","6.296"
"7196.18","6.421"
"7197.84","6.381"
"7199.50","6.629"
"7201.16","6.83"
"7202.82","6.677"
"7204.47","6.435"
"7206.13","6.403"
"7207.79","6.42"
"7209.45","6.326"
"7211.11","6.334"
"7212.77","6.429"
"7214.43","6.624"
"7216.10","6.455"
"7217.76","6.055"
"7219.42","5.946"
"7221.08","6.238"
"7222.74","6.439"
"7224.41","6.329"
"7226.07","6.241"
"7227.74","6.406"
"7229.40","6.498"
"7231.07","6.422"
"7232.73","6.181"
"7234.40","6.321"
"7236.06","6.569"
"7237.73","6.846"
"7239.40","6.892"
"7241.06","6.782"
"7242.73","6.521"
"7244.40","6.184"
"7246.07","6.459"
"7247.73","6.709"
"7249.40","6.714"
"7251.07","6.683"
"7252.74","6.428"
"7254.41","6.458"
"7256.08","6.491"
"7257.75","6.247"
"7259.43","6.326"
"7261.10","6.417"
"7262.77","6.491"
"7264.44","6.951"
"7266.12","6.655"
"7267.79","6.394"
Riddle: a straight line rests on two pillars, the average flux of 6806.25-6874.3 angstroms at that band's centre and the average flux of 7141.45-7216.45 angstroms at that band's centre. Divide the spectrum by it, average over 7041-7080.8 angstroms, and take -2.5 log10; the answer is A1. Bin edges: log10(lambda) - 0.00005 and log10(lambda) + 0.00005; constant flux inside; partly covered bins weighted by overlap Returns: -0.074 mag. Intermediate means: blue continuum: 6.78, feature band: 6.92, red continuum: 6.3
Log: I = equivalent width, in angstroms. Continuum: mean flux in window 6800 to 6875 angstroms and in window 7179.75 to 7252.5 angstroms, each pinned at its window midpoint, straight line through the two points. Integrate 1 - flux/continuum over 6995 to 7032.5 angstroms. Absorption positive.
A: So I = -1.8 angstroms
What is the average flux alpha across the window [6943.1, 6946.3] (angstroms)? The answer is 6.99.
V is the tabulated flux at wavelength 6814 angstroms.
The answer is 6.115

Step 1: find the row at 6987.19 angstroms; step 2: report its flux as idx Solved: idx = 6.879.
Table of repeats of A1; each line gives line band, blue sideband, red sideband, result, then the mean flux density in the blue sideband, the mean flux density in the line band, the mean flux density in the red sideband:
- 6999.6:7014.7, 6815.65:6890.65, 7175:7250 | -0.03 mag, 6.79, 6.82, 6.38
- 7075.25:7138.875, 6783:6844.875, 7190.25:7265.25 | 0.04 mag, 6.74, 6.31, 6.44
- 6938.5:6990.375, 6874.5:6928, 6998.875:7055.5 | -0.03 mag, 6.81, 7.08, 6.98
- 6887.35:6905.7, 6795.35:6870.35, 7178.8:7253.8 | -0.04 mag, 6.78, 6.96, 6.4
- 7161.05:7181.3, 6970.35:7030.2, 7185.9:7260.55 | 0.08 mag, 7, 6.07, 6.41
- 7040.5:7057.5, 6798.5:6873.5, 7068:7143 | -0.12 mag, 6.77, 7.18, 6.35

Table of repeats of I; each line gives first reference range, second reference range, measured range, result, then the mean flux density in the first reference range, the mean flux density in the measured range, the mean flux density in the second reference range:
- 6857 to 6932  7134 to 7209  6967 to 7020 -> -3.17 angstroms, 6.82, 7.02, 6.28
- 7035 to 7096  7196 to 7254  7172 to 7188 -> 0.90 angstroms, 6.8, 6.19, 6.46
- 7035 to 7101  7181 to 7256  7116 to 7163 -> 2.07 angstroms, 6.75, 6.3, 6.4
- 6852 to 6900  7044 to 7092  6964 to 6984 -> -0.94 angstroms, 6.84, 7.13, 6.78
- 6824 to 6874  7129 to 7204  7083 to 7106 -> 0.40 angstroms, 6.85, 6.28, 6.26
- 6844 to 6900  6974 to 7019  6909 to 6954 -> 0.67 angstroms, 6.83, 6.82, 7.02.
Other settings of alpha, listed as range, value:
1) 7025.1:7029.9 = 7.05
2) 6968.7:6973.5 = 7.18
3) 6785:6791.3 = 6.64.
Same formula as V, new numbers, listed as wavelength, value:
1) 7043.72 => 7.315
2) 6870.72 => 6.437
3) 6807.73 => 6.78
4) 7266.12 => 6.655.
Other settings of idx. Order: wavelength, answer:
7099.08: 5.995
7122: 6.224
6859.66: 6.964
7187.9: 6.145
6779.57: 6.679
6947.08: 7.155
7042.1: 7.305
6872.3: 6.72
